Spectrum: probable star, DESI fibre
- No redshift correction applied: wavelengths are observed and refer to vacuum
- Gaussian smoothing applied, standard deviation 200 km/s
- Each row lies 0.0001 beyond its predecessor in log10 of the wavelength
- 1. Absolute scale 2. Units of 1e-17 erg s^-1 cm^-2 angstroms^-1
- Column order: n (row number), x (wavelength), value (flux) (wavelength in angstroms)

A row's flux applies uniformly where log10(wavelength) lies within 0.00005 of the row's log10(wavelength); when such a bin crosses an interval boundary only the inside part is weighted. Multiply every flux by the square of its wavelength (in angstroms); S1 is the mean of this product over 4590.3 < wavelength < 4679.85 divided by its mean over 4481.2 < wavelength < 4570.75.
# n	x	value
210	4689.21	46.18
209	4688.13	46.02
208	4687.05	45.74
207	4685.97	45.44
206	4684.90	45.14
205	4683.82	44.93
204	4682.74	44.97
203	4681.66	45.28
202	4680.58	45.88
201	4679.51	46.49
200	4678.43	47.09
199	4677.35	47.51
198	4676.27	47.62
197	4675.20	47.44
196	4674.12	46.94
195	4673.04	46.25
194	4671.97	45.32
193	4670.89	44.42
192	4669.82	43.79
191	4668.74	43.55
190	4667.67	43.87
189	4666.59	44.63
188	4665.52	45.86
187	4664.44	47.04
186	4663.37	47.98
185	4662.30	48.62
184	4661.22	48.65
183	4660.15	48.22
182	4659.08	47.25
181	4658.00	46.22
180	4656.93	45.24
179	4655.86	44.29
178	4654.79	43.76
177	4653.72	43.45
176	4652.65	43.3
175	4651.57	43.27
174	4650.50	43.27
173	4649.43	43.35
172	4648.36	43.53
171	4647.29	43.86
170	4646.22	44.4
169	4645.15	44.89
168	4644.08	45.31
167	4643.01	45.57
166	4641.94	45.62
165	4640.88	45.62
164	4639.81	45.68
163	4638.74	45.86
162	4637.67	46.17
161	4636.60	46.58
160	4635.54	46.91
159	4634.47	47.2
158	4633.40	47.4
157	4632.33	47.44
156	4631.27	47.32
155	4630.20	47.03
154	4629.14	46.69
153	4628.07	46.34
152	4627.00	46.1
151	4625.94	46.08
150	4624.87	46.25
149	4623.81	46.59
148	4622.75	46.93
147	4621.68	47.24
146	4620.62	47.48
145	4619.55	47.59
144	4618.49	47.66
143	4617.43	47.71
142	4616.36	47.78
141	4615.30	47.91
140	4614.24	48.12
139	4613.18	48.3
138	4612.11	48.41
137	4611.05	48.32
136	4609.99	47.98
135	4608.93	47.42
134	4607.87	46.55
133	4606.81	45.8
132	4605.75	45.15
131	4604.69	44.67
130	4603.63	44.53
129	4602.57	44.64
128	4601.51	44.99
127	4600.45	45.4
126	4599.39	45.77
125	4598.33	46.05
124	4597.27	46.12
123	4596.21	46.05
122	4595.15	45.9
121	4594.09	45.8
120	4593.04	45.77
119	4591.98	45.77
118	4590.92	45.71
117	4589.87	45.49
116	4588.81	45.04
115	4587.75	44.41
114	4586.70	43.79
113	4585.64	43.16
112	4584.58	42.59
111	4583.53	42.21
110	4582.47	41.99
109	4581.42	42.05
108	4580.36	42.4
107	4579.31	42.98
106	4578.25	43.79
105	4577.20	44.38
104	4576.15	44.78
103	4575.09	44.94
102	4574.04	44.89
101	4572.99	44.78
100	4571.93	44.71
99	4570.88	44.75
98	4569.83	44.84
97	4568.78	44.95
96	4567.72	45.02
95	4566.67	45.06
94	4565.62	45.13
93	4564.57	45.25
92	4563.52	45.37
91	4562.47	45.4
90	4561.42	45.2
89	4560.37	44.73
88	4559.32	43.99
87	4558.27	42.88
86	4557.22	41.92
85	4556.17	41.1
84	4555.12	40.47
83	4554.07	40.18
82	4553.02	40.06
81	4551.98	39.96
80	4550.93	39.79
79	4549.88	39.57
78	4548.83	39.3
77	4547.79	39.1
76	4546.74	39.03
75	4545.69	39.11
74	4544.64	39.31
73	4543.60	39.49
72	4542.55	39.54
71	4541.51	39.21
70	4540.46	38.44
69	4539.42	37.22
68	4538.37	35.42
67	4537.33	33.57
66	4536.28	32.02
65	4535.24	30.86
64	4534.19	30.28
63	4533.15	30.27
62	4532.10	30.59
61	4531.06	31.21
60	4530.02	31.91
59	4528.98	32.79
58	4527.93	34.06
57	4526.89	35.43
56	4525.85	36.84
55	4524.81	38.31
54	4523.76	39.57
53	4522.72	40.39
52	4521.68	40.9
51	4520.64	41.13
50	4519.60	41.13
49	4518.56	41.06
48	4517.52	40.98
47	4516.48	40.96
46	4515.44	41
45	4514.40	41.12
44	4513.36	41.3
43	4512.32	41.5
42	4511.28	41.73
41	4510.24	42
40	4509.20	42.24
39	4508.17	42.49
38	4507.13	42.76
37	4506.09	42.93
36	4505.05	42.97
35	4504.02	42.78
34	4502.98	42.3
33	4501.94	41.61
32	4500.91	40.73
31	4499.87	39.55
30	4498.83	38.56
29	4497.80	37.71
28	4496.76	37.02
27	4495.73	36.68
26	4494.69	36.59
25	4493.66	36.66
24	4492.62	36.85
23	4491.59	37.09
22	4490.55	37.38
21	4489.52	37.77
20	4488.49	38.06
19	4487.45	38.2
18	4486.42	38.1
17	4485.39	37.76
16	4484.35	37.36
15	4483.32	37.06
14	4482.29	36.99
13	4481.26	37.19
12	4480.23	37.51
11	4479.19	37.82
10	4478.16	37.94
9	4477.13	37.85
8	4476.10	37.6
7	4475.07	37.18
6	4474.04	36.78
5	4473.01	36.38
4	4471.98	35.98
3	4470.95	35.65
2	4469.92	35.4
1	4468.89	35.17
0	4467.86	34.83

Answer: 1.23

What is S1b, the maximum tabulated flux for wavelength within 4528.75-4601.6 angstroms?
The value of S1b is 46.12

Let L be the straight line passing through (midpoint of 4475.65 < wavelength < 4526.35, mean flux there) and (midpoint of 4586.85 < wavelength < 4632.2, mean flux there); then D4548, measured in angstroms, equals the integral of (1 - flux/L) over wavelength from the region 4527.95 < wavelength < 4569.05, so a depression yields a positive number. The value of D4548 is 3.45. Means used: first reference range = 39.4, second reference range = 46.4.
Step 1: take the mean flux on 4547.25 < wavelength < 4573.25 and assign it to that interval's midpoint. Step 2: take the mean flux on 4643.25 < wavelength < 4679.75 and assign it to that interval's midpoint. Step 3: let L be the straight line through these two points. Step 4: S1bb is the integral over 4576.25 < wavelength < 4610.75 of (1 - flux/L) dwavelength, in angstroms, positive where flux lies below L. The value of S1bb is -0.9 angstroms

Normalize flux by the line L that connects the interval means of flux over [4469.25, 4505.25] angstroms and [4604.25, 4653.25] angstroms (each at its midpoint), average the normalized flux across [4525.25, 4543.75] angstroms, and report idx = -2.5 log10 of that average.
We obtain 0.19 mag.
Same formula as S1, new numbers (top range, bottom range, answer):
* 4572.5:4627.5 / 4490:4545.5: 1.24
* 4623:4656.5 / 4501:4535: 1.23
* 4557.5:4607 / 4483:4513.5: 1.17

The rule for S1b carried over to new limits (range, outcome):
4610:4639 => 48.41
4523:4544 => 39.57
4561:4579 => 45.4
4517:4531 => 41.13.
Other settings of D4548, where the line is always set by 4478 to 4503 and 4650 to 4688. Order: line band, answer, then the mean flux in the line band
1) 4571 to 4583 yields -0.62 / 43.8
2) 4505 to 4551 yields 1.57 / 38.2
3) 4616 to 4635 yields -1.41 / 47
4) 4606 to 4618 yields -1.22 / 47.6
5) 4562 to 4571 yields -0.84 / 45.1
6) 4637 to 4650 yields -0.12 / 45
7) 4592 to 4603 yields -0.80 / 45.6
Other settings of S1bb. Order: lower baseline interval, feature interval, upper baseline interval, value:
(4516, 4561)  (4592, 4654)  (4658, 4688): -4.3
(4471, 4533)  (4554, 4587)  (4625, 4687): -1.6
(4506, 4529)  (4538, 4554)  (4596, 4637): 1.2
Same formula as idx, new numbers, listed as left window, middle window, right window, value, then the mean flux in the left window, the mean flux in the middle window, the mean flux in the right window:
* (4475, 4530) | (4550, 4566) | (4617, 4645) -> -0.009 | 39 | 42.7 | 46.6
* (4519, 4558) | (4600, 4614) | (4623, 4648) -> -0.068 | 37.3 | 46.4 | 46.1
